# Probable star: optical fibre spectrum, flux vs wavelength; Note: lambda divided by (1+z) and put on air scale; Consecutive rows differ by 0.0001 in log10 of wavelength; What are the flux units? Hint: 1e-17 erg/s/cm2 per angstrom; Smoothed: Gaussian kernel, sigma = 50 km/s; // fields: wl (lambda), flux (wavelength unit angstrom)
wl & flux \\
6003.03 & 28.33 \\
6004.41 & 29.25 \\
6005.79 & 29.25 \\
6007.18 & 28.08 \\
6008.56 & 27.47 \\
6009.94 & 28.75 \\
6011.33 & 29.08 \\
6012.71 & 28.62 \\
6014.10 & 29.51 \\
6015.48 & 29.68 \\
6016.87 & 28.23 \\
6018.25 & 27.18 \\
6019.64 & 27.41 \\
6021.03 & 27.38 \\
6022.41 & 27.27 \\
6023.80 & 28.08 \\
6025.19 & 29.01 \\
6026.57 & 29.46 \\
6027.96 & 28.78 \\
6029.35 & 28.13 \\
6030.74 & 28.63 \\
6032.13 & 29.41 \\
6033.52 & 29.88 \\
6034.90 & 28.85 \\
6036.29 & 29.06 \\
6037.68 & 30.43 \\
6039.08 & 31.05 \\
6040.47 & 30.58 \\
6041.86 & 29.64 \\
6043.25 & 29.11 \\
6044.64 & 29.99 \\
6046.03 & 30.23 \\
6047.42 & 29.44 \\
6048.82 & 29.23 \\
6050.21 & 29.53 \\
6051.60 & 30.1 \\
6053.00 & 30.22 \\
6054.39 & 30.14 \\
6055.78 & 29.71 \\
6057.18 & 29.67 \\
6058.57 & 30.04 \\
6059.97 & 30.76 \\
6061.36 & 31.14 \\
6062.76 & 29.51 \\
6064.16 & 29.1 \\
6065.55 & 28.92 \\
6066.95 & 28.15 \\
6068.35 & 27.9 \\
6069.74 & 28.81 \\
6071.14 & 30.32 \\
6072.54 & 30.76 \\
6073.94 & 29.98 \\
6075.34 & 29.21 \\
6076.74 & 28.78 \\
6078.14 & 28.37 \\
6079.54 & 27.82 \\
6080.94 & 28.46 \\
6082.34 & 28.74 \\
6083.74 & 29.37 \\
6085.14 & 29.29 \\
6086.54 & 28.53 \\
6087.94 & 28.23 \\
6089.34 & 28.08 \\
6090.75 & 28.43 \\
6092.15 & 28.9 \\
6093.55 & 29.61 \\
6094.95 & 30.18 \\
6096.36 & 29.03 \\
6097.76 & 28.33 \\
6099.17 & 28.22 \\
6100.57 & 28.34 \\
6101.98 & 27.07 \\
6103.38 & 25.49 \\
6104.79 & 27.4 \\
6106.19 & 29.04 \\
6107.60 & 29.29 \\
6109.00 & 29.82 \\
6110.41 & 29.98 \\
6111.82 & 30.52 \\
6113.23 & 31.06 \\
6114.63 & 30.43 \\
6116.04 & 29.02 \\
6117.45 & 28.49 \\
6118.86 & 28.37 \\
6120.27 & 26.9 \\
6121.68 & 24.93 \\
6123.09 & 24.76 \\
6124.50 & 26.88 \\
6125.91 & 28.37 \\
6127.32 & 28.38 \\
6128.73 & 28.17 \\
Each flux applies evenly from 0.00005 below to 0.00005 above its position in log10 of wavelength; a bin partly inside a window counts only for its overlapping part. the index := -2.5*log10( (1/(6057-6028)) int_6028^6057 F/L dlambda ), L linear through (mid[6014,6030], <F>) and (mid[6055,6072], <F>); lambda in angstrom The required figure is -0.03 mag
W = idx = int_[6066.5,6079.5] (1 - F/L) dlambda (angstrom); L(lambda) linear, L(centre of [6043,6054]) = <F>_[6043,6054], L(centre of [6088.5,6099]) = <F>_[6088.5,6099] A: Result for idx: 0.1 angstrom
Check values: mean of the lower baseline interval 29.8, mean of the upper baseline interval 28.9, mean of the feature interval 29.1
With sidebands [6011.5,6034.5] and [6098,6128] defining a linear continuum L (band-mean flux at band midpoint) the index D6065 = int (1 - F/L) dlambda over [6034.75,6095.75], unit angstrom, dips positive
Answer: -2.2 angstrom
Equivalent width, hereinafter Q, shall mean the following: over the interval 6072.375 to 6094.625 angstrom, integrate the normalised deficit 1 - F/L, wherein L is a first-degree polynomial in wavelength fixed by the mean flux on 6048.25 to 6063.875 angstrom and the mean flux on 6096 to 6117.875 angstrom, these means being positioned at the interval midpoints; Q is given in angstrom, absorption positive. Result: 0.37 angstrom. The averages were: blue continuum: 30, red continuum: 28.9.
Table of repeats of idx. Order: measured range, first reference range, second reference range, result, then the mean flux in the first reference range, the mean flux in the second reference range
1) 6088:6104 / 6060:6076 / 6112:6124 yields 0.2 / 29.5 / 28.1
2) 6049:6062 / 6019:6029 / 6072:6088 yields -0.7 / 28.2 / 29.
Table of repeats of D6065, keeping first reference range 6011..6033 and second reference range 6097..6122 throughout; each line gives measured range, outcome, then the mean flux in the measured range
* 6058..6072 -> -0.5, 29.5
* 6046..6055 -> -0.4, 29.8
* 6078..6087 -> 0.0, 28.7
